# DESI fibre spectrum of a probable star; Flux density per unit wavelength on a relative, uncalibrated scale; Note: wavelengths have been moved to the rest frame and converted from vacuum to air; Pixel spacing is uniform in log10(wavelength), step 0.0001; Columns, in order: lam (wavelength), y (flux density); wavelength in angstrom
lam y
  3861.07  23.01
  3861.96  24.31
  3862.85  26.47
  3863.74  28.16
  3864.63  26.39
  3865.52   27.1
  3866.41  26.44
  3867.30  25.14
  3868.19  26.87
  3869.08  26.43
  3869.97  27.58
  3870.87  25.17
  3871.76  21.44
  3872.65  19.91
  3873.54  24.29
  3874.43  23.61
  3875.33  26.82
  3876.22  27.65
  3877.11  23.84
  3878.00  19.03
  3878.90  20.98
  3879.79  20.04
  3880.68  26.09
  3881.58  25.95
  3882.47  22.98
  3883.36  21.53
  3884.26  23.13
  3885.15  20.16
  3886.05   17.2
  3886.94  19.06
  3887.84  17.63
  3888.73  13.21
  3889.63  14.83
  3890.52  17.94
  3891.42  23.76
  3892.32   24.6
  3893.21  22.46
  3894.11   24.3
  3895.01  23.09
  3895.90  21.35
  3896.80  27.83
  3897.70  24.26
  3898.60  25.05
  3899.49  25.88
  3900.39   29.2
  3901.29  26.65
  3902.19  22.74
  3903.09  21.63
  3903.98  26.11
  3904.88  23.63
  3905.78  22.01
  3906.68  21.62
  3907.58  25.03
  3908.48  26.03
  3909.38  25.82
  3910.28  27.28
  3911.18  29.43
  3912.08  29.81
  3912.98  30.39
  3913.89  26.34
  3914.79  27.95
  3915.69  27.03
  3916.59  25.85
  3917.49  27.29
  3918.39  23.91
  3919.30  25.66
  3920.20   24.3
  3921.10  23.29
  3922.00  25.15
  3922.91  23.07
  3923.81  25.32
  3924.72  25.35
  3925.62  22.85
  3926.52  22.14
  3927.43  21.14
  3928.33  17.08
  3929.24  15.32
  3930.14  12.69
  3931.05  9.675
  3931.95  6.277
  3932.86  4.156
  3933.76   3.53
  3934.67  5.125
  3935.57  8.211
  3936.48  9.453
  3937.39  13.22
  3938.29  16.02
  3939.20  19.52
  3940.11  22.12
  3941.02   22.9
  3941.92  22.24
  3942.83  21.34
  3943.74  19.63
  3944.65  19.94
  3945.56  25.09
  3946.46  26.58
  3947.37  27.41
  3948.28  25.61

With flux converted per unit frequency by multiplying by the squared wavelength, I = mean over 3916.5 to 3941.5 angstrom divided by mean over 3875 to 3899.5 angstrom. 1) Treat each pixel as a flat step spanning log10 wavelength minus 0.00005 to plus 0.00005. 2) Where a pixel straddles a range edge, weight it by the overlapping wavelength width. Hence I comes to 0.8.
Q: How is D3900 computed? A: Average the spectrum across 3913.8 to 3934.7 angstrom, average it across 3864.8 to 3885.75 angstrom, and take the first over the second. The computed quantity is 0.82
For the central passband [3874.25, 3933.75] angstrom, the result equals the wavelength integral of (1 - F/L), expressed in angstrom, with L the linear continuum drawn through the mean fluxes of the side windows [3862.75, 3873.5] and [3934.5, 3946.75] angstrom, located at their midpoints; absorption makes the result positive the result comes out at -1.75 angstrom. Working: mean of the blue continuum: 25.5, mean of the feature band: 22.5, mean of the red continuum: 18.2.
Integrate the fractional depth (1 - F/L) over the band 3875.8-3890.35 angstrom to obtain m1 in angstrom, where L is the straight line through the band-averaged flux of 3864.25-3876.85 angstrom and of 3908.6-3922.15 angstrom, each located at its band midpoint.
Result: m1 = 2.8 angstrom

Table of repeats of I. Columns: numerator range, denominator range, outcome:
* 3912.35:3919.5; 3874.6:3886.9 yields 1.21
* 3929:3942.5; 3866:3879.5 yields 0.54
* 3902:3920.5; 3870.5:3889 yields 1.19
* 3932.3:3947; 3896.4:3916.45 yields 0.63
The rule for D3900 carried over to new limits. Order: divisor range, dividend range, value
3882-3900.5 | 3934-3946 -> 0.78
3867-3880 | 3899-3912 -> 1.06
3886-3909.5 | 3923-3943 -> 0.69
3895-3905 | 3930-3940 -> 0.41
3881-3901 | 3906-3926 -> 1.17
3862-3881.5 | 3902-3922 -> 1.04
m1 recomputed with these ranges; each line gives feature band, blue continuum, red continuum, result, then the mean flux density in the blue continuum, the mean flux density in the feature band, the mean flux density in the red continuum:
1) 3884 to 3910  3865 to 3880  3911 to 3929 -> 2.1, 24.3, 22.7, 25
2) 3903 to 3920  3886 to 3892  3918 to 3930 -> -4.3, 17.8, 26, 22.4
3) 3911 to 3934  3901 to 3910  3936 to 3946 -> 0.7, 24.2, 21.4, 19.2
